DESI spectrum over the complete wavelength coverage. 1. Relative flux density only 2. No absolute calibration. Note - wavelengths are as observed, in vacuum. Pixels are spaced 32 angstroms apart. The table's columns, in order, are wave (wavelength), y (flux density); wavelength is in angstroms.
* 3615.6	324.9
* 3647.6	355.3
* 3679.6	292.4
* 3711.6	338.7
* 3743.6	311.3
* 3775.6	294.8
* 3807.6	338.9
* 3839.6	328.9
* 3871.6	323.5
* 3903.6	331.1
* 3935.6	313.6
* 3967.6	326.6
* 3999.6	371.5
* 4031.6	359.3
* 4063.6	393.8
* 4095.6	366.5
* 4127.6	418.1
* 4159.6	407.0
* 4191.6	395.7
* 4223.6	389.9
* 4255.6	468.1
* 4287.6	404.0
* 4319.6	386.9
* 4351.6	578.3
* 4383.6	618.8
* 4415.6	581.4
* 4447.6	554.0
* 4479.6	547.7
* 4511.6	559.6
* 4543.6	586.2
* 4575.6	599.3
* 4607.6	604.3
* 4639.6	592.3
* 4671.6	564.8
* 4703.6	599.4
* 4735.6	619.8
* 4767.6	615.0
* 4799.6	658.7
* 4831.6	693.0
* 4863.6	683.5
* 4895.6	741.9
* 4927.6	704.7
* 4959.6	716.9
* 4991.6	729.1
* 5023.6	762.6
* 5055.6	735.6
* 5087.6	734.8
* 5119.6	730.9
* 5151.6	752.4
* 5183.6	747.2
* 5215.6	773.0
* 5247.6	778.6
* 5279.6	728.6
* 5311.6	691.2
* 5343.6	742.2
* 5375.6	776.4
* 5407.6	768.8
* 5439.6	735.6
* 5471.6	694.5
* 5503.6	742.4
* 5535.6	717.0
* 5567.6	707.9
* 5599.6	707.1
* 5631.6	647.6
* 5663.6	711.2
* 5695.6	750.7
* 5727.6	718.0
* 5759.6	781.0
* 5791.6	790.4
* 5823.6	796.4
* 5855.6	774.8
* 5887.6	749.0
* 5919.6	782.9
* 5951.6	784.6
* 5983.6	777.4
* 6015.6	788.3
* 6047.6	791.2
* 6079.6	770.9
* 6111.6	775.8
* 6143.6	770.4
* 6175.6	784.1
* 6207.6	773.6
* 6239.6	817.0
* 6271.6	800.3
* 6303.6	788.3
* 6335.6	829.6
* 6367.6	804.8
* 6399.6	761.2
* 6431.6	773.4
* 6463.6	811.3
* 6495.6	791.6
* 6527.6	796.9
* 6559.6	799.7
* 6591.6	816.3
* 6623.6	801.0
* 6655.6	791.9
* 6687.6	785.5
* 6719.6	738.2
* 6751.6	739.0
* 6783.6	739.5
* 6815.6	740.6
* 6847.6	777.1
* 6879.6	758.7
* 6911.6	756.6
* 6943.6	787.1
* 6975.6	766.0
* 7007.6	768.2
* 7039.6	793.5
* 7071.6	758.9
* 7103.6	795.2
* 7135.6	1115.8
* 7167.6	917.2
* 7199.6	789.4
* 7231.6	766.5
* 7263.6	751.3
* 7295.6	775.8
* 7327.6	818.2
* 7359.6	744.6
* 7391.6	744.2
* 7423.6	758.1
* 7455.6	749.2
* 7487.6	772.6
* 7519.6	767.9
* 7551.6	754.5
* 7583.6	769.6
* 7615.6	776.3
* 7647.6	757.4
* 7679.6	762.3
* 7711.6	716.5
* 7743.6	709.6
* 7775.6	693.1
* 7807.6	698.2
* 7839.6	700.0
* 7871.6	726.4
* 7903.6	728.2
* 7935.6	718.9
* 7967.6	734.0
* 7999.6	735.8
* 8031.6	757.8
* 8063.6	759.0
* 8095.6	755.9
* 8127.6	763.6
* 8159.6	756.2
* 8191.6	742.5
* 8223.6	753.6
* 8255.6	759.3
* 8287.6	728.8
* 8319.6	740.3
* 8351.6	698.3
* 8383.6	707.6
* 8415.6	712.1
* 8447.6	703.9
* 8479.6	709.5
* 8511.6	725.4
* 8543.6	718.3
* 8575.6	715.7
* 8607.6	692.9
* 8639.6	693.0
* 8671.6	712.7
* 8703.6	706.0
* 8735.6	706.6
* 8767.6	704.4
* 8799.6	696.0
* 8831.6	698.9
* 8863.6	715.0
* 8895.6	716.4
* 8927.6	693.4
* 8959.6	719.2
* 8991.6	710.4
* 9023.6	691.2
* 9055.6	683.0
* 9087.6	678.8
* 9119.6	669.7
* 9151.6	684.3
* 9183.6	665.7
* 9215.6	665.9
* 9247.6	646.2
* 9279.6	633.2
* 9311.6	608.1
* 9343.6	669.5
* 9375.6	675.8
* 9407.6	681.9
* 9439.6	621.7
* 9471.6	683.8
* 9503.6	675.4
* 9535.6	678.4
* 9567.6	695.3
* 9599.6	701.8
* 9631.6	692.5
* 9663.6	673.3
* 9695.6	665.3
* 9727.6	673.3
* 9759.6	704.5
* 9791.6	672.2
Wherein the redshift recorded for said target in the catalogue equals 0.088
